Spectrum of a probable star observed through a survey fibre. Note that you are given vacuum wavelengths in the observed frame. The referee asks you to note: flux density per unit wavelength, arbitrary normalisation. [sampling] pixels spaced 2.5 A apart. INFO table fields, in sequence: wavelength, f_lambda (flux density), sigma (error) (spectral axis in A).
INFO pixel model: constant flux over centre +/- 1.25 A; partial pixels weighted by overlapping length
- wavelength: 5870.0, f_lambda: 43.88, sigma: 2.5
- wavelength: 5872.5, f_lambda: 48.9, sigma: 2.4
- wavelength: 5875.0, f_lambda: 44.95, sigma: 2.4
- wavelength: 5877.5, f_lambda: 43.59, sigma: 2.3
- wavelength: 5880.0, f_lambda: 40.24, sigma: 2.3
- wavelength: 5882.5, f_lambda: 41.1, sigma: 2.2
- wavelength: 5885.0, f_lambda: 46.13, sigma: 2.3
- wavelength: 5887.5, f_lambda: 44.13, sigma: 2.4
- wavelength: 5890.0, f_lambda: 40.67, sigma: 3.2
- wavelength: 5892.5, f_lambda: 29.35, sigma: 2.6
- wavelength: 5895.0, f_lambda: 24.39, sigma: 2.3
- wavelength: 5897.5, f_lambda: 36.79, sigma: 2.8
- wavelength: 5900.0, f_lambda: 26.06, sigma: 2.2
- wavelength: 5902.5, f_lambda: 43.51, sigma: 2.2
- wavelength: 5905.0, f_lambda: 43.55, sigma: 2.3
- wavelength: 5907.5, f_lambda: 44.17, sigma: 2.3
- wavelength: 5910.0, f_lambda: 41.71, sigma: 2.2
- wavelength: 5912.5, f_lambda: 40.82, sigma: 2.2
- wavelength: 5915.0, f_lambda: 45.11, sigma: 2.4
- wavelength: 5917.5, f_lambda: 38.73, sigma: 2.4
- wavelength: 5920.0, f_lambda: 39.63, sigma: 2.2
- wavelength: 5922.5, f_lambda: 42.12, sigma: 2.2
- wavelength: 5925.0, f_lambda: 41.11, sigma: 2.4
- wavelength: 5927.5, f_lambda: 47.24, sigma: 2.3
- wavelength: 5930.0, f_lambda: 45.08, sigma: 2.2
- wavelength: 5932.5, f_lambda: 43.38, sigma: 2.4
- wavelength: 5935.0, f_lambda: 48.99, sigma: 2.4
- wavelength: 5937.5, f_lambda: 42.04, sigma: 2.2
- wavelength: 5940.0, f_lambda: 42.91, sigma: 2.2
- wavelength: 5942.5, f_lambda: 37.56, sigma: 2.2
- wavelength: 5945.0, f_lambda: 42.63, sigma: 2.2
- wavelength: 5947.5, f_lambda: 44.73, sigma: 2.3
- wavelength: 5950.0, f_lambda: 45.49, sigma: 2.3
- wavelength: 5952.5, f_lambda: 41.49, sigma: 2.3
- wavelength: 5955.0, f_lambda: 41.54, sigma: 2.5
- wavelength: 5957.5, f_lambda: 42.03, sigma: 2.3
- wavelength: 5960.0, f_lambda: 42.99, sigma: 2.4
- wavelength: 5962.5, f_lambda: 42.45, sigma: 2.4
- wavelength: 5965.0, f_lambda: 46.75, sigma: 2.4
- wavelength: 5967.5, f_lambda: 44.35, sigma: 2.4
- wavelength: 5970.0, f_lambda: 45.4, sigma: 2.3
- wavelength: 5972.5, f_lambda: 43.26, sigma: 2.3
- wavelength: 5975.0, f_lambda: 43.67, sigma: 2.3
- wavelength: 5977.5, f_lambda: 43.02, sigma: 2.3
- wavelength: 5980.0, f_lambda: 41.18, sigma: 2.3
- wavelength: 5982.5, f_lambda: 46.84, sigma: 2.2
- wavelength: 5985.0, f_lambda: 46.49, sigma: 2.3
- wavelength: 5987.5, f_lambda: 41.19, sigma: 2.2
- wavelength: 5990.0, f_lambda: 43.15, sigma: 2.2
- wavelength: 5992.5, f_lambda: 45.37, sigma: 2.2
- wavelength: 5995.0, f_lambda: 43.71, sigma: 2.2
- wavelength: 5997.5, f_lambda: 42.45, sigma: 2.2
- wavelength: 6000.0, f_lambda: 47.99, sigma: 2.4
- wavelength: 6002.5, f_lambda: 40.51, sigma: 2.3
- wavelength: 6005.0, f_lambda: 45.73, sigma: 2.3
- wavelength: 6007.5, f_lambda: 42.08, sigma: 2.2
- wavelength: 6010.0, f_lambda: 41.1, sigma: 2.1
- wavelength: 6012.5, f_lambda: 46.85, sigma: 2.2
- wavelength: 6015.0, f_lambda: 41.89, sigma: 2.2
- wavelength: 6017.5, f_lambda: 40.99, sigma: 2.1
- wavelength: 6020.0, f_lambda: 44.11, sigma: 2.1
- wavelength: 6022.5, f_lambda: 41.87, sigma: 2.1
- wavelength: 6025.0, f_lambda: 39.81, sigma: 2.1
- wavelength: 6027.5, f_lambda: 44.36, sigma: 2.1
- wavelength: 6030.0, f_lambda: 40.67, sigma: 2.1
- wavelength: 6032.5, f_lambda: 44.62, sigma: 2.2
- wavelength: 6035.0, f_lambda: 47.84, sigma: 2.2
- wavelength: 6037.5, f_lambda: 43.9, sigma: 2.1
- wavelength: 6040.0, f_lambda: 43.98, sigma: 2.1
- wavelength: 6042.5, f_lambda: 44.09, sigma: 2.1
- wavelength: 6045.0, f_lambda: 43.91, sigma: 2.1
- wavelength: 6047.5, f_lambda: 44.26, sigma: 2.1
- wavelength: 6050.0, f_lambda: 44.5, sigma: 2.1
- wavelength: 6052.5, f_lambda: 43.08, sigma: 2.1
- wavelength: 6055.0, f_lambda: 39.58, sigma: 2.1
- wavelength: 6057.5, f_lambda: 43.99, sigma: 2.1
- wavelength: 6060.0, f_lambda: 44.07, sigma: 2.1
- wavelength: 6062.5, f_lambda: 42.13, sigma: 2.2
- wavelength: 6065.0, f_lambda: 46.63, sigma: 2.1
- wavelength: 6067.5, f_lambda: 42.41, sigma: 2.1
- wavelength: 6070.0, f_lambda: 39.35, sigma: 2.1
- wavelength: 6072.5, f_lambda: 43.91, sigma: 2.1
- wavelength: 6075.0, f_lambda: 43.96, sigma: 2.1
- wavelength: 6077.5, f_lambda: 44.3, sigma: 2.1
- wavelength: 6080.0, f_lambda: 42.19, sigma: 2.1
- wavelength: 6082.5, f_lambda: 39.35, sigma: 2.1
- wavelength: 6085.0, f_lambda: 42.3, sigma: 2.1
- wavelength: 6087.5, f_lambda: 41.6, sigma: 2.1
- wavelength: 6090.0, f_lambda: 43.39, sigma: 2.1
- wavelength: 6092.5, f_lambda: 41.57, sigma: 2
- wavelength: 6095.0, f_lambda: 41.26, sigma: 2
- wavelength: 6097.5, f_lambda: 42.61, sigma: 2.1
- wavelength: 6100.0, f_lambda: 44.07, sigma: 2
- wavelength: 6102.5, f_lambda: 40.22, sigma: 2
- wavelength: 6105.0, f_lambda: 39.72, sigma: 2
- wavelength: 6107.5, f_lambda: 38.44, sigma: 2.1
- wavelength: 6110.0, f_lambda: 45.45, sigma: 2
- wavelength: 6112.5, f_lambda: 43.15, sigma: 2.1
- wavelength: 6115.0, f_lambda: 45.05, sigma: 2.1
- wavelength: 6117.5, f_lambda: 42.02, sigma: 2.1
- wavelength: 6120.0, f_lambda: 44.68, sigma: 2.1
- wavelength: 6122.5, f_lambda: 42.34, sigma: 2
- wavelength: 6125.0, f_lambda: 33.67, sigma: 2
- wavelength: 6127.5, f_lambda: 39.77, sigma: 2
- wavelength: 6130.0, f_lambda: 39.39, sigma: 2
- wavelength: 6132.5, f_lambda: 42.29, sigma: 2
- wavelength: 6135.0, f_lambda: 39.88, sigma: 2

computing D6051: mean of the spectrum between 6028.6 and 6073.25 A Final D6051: 43.5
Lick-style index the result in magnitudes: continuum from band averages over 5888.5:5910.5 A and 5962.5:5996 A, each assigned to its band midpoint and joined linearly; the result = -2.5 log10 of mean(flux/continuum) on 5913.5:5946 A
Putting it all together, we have -0.09 mag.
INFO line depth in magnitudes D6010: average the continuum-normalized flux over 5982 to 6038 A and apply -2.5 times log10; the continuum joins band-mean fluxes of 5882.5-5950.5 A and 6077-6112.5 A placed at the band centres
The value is -0.05 mag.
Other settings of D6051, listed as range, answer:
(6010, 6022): 43.1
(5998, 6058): 43.4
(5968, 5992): 43.9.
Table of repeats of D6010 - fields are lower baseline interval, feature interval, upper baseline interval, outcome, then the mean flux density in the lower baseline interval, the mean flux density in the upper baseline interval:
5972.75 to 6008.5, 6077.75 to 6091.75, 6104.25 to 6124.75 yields 0.02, 43.8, 42.2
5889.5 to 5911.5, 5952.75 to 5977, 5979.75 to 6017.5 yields -0.06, 36.6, 43.7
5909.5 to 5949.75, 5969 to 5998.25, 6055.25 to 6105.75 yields -0.03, 42.8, 42.4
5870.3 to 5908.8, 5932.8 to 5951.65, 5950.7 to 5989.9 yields -0.03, 39.9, 43.5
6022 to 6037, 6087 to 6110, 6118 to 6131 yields -0.02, 43.3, 40.1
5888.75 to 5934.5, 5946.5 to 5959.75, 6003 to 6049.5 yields -0.05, 39.8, 43.4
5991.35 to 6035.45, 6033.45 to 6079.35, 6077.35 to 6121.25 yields -0.02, 43.4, 42.2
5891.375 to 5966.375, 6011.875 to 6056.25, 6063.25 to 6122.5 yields -0.03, 41.2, 42.5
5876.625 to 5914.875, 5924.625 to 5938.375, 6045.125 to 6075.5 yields -0.12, 39.2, 43.2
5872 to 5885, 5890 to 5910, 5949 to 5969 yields 0.20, 43.7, 43.4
